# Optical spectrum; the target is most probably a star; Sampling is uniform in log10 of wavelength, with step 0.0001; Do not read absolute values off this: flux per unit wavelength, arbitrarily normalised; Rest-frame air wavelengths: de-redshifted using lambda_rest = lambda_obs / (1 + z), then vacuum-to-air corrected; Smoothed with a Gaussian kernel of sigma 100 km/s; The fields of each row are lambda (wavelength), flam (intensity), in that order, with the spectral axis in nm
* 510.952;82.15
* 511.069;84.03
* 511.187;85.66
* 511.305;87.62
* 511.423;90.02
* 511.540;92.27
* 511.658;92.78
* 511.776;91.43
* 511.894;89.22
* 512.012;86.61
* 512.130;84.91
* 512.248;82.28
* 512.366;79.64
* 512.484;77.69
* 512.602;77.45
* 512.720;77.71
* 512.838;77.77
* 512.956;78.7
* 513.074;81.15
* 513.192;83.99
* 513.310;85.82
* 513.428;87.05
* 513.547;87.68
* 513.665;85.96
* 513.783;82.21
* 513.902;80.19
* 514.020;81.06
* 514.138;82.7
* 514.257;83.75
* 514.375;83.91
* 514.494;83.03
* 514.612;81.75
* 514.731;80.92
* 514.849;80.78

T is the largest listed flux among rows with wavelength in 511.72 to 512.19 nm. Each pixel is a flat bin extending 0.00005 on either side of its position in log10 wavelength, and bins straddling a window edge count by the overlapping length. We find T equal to 91.43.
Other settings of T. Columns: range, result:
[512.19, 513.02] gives 82.28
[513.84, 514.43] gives 83.91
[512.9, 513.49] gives 87.05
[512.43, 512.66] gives 77.69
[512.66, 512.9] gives 77.77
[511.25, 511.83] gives 92.78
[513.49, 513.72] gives 87.68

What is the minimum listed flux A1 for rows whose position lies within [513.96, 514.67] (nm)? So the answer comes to 81.06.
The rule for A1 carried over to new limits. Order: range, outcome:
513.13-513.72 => 83.99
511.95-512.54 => 77.69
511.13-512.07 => 85.66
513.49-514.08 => 80.19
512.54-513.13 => 77.45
